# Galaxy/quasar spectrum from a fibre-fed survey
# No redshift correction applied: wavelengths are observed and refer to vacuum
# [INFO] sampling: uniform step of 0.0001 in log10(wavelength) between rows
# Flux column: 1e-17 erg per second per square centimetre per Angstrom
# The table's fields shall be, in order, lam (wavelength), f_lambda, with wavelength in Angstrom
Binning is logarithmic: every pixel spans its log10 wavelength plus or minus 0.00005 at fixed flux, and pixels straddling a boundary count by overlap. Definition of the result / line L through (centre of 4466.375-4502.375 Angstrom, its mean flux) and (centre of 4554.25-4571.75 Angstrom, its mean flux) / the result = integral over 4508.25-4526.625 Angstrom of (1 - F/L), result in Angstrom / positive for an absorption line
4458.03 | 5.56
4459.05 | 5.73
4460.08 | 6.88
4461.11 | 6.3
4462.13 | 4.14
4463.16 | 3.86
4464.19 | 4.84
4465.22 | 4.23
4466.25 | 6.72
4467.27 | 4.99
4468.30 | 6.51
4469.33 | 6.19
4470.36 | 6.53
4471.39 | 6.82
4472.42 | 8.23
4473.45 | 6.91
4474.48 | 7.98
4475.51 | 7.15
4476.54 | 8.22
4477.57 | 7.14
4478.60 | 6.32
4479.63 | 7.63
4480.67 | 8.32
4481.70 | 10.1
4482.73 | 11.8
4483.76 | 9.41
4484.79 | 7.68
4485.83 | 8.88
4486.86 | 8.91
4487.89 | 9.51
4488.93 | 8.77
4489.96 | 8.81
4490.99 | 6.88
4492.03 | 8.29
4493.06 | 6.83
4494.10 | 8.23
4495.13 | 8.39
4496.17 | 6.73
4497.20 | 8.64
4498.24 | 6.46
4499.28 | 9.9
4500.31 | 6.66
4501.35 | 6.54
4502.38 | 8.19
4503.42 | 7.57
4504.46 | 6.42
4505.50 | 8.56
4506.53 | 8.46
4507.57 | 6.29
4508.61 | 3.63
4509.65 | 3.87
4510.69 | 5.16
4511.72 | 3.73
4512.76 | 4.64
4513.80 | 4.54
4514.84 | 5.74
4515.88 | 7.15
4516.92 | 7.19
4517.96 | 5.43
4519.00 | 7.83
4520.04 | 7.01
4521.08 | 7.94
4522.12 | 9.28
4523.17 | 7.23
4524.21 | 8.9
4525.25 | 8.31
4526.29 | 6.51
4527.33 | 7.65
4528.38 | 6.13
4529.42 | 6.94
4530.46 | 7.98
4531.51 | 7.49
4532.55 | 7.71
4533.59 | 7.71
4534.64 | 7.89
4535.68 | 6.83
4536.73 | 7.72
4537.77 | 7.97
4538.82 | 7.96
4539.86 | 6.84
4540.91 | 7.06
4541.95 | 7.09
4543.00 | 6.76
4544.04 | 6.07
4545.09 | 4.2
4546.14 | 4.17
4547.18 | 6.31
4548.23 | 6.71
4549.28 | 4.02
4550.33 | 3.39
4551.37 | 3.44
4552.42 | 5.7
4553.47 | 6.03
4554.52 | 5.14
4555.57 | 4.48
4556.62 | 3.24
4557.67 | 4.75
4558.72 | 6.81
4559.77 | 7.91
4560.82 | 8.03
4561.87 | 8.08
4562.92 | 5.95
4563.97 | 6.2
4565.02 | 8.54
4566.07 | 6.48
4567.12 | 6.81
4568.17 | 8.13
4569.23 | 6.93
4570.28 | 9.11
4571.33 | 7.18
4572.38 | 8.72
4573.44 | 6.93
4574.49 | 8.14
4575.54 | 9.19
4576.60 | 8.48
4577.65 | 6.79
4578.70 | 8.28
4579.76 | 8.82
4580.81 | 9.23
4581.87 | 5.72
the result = 2.5 Angstrom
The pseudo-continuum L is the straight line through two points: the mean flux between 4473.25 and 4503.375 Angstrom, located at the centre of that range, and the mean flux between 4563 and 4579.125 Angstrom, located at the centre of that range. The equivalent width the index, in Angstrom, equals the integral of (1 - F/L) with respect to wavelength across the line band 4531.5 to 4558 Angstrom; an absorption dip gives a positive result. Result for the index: 6.2 Angstrom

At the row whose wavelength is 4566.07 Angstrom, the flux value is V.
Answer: 6.48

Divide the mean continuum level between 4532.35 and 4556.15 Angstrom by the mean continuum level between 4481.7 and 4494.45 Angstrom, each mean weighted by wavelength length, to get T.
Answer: 0.70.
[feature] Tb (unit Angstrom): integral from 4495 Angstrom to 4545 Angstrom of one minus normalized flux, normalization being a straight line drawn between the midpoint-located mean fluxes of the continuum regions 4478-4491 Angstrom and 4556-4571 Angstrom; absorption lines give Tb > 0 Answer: 5.88 Angstrom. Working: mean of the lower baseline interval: 8.76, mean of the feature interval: 6.98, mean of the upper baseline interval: 6.92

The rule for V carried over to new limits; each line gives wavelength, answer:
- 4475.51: 7.15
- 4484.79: 7.68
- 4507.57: 6.29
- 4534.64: 7.89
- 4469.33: 6.19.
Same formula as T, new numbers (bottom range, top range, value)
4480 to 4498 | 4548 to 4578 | 0.77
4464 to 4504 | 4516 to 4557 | 0.86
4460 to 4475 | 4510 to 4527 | 1.10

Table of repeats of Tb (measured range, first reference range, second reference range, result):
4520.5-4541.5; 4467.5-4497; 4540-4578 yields -1.7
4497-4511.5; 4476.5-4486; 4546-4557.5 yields 1.1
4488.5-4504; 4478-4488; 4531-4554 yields 0.9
